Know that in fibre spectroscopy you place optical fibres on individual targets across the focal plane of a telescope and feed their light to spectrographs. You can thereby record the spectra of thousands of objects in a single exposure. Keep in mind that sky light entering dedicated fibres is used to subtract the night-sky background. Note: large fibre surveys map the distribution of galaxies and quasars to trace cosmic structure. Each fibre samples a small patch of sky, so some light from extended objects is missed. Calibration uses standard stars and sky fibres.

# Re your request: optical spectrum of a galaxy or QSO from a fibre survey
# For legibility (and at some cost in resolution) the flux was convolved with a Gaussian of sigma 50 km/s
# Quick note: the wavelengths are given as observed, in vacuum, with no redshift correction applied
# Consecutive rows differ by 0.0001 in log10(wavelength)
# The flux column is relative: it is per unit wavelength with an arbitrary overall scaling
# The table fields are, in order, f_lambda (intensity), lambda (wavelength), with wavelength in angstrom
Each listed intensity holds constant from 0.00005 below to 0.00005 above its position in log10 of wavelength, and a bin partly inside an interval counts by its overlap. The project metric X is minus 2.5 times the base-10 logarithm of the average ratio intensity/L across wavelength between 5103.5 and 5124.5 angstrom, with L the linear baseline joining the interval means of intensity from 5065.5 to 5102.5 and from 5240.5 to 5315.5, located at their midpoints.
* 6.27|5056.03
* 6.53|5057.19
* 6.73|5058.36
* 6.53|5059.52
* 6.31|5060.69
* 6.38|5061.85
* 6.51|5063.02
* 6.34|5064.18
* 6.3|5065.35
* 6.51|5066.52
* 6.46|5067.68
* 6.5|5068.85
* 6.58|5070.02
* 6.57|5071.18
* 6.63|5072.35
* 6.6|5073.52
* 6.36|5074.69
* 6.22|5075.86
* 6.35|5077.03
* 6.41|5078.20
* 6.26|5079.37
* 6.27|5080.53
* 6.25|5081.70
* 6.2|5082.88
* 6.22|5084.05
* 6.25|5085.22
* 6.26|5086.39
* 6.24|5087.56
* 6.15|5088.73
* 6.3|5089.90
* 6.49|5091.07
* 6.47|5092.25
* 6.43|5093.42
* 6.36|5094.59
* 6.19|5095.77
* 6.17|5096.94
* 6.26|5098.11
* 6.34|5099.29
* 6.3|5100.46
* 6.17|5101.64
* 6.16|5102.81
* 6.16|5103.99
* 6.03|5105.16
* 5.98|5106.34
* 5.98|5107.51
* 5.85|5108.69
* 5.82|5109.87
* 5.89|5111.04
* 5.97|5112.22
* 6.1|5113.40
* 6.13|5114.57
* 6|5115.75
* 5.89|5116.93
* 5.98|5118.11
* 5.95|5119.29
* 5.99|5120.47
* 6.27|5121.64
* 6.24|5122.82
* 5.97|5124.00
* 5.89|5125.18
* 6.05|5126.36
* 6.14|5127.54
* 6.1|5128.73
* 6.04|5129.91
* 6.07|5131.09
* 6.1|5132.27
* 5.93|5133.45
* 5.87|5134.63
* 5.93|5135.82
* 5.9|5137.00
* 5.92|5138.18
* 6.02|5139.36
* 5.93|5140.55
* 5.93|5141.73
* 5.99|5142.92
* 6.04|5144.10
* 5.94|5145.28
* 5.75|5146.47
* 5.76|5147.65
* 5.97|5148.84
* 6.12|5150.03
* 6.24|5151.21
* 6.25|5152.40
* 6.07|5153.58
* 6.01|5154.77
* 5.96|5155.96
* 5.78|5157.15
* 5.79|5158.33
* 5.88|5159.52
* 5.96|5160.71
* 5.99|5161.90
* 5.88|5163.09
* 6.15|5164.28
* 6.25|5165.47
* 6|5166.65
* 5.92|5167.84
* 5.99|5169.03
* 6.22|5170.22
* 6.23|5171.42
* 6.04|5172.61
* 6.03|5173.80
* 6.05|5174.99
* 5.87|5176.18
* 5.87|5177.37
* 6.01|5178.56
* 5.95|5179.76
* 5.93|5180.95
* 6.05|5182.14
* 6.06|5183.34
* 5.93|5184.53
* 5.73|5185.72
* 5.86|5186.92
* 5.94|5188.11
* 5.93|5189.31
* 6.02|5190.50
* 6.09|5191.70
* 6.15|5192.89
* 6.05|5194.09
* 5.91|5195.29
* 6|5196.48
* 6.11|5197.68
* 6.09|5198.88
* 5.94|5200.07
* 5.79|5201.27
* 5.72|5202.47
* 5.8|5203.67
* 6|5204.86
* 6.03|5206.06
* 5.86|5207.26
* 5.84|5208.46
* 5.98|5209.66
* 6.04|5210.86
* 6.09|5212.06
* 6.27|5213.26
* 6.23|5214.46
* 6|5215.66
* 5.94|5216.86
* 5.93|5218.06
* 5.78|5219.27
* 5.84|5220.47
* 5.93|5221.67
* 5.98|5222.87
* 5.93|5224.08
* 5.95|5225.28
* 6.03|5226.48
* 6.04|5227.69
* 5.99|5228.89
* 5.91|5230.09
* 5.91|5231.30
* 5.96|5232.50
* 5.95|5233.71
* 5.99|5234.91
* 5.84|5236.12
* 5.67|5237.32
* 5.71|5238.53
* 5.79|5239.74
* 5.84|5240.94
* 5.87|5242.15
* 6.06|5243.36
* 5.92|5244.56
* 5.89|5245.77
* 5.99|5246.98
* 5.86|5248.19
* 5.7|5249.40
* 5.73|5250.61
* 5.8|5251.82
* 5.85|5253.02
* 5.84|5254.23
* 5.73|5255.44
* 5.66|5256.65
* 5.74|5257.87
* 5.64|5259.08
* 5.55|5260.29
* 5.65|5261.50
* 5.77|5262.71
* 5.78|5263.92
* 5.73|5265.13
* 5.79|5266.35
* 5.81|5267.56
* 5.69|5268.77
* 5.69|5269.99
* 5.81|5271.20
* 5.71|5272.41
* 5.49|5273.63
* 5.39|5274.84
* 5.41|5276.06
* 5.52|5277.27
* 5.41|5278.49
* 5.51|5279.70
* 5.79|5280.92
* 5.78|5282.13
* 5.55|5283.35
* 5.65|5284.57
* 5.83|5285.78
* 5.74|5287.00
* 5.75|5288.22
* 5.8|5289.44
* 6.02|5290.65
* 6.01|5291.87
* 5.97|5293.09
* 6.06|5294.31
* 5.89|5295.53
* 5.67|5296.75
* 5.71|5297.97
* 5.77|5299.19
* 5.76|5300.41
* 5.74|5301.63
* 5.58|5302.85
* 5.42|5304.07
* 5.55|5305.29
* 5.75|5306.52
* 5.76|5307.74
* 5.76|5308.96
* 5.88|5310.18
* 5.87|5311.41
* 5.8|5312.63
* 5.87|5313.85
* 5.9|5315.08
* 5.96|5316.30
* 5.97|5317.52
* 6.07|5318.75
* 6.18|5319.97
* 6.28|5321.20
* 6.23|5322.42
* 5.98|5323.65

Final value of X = 0.04 mag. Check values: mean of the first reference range 6.35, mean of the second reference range 5.75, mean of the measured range 6.01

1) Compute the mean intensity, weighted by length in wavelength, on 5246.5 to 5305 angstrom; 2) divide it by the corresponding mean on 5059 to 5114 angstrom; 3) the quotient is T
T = 0.9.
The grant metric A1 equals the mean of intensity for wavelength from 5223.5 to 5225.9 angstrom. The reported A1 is 5.96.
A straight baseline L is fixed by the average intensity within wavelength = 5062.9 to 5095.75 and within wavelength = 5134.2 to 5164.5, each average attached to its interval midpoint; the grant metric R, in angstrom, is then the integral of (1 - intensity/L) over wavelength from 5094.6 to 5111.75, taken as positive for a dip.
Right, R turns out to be 0.4 angstrom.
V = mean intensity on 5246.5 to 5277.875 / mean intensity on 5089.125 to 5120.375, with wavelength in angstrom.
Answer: 0.9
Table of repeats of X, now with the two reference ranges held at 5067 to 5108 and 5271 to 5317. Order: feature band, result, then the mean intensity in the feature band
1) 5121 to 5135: 0.023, 6.06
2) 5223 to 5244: -0.002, 5.91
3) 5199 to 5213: 0.008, 5.93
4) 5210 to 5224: -0.009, 6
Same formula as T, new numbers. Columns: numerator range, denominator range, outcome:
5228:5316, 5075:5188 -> 0.95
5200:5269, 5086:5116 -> 0.95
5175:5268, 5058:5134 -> 0.95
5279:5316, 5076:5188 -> 0.95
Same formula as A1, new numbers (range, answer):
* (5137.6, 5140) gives 5.96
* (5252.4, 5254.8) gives 5.87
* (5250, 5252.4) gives 5.76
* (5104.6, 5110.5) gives 5.93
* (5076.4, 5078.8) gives 6.37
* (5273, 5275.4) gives 5.44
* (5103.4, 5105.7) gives 6.1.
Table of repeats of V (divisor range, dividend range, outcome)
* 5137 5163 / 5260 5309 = 0.96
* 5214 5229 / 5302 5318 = 0.97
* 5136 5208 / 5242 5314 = 0.96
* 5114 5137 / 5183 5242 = 0.99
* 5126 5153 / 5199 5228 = 0.99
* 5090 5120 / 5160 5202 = 0.98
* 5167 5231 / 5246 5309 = 0.96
